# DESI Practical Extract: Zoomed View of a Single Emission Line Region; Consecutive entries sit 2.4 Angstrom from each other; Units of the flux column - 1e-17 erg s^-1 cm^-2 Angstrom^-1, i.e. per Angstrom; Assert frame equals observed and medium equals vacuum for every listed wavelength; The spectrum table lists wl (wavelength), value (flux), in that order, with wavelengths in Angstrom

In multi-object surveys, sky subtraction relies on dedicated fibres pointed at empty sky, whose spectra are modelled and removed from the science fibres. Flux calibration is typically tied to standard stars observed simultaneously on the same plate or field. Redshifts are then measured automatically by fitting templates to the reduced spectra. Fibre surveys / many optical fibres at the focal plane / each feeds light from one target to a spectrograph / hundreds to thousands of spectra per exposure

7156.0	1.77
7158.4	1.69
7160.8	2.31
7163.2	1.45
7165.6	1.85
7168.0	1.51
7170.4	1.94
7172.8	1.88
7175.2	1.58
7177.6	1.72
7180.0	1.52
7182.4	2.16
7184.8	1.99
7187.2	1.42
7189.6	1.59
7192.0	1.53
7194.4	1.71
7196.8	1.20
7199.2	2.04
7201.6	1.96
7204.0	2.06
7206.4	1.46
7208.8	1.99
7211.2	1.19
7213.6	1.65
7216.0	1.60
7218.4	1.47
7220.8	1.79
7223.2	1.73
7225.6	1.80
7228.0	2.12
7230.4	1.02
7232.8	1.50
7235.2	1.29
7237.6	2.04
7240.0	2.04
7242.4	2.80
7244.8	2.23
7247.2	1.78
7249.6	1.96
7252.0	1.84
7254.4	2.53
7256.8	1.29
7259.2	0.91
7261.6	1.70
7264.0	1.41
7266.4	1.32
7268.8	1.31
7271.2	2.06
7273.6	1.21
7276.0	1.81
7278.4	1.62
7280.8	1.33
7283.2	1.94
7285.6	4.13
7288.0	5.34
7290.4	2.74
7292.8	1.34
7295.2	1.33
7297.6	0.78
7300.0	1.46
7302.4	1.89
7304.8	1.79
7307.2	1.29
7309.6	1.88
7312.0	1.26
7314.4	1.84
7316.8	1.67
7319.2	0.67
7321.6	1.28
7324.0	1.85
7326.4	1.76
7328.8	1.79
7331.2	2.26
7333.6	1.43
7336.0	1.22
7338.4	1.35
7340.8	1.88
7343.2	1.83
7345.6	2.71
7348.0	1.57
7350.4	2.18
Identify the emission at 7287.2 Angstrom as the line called H-beta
